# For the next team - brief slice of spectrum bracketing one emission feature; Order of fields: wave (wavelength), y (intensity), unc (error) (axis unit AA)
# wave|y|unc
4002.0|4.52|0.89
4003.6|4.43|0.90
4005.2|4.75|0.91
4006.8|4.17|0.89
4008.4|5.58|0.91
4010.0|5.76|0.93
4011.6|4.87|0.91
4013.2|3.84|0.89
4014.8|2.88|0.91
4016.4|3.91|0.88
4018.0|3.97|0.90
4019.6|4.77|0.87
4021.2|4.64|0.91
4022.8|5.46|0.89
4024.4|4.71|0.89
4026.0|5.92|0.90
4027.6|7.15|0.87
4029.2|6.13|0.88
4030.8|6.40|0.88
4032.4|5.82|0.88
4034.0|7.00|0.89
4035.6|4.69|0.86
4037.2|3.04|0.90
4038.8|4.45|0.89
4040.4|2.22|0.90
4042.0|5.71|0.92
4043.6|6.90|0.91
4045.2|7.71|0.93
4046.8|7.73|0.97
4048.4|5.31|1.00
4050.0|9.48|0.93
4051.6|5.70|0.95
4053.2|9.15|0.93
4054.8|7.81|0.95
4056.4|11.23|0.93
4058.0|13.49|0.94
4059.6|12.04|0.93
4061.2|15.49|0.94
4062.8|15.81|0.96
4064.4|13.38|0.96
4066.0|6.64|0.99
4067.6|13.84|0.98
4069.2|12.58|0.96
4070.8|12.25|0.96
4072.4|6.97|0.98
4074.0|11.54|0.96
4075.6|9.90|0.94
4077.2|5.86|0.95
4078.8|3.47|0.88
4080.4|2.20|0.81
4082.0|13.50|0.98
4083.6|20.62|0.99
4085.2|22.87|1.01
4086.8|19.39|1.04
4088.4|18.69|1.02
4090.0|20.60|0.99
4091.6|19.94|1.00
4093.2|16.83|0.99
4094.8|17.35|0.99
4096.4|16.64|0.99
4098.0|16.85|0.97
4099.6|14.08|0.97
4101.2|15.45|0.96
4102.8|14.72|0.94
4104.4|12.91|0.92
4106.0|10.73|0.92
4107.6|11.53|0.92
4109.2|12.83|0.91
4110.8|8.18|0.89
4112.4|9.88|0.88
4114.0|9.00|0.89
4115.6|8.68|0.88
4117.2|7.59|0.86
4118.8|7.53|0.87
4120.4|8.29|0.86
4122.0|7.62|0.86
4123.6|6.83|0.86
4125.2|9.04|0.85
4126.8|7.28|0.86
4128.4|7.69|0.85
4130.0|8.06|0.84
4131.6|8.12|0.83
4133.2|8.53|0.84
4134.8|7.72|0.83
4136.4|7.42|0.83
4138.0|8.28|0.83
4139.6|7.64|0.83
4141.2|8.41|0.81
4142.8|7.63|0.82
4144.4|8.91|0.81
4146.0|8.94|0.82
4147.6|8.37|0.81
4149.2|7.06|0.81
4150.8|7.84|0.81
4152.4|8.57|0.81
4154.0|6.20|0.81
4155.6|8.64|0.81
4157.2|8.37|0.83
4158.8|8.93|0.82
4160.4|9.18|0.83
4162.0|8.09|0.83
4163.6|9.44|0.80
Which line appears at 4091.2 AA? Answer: Lyman alpha 1216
